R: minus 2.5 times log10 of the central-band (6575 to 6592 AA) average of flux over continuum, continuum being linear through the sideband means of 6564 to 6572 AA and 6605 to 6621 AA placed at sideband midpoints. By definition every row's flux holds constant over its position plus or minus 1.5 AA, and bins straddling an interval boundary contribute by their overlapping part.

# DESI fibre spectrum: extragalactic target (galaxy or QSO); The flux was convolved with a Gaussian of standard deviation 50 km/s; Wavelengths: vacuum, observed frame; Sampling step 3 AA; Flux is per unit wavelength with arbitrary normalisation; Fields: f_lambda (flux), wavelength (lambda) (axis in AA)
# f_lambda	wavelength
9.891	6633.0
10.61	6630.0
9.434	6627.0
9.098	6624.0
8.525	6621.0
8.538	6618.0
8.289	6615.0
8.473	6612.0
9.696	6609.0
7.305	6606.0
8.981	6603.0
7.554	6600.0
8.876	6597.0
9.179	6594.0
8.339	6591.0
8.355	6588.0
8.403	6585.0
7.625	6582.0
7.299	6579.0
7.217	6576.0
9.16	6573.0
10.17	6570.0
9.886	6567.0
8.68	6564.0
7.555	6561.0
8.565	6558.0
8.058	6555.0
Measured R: 0.18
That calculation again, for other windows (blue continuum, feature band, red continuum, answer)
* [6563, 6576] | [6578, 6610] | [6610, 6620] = 0.06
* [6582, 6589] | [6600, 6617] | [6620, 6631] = 0.05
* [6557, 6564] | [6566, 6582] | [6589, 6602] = -0.04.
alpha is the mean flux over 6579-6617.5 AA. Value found 8.38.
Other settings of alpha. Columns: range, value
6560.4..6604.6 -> 8.5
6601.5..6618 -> 8.55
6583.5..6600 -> 8.53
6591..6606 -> 8.48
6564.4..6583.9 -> 8.56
